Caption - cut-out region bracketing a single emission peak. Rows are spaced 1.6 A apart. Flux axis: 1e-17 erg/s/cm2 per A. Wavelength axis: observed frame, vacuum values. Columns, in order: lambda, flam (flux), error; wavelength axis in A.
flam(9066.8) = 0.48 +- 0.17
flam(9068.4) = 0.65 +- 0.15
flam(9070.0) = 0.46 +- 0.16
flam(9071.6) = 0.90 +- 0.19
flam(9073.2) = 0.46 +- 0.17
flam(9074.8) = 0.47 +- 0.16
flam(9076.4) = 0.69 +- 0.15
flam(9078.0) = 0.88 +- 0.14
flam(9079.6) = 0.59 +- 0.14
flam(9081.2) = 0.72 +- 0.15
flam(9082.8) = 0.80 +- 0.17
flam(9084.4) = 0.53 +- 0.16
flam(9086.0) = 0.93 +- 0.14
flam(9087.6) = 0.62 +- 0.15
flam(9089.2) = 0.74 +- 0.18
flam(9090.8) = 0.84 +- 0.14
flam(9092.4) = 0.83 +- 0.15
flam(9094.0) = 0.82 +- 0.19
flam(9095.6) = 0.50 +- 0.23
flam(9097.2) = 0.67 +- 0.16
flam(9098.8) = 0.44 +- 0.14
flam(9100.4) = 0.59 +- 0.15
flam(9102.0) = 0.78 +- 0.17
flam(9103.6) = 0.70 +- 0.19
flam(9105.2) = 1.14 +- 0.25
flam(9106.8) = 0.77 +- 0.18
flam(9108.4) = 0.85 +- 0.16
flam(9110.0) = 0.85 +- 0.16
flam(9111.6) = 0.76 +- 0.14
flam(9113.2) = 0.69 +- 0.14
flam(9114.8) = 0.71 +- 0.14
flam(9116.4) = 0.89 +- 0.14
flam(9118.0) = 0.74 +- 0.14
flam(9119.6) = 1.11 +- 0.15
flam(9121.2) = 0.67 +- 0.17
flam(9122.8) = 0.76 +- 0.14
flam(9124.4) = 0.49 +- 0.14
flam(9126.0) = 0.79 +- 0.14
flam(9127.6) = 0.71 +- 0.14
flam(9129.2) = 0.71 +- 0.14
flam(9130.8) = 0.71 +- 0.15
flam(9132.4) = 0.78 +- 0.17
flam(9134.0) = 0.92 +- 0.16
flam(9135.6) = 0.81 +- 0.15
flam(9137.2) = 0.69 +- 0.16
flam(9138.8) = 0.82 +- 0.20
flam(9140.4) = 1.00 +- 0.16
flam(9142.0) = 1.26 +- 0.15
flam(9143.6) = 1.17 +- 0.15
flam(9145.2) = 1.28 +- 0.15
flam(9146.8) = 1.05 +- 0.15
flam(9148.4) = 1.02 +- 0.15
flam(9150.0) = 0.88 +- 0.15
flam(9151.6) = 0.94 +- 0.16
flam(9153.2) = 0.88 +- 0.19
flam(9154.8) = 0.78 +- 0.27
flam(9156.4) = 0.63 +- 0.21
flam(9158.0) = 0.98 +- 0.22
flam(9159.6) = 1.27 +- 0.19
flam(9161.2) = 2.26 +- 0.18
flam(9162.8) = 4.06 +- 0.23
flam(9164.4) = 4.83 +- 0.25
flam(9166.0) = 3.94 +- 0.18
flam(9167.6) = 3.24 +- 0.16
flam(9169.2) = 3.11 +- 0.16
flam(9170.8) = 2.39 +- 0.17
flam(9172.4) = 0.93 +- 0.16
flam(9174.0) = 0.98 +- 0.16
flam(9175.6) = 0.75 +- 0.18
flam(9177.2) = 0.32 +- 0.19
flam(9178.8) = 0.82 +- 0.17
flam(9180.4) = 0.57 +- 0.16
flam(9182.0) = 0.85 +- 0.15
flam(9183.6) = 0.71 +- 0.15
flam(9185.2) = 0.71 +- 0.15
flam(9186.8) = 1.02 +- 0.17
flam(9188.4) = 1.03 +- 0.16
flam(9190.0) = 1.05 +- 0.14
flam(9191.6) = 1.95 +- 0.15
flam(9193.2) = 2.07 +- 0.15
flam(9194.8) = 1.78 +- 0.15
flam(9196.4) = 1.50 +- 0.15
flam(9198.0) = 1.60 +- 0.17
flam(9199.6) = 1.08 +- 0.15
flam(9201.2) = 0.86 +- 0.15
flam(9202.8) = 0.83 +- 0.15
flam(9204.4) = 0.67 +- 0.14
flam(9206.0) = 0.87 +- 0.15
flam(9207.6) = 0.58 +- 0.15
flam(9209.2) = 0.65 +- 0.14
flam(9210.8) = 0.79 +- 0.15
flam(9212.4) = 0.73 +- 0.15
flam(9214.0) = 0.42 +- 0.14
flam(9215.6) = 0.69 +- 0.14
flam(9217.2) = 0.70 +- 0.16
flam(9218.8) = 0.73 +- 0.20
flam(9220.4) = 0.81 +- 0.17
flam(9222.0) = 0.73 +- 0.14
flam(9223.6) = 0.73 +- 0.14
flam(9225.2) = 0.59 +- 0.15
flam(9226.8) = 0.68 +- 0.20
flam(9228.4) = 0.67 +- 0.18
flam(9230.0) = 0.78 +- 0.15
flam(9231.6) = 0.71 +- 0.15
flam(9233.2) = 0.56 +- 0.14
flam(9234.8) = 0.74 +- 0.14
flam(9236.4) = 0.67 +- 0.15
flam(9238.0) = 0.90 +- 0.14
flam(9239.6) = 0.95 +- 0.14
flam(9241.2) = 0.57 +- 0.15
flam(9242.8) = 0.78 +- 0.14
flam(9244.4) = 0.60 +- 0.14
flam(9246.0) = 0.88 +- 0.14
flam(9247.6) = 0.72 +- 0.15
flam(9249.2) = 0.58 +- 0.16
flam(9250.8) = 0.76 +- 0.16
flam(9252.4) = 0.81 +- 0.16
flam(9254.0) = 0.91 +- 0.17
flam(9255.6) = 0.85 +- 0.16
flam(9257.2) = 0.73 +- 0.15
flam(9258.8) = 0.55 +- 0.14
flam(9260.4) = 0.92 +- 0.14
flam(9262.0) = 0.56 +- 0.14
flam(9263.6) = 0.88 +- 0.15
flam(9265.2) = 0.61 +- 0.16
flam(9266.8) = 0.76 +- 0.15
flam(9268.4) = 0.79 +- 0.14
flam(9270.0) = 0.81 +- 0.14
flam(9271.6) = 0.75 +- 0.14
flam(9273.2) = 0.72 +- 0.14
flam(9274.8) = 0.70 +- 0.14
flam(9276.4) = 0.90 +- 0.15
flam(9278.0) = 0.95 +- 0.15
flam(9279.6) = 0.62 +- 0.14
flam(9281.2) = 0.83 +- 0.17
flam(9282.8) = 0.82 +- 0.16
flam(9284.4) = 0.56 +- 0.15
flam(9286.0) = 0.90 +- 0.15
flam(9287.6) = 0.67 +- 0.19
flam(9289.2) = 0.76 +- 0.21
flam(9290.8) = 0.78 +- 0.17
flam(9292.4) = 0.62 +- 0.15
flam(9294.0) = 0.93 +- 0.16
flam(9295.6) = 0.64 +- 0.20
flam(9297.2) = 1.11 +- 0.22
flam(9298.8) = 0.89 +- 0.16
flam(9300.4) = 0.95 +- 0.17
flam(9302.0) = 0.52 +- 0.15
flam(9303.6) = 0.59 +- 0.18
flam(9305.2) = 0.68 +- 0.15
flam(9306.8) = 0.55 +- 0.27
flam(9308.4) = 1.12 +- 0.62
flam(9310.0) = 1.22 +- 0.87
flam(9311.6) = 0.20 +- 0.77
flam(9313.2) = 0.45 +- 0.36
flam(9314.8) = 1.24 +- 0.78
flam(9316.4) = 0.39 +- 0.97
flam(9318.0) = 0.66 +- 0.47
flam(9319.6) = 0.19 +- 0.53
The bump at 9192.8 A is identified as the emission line [N II]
